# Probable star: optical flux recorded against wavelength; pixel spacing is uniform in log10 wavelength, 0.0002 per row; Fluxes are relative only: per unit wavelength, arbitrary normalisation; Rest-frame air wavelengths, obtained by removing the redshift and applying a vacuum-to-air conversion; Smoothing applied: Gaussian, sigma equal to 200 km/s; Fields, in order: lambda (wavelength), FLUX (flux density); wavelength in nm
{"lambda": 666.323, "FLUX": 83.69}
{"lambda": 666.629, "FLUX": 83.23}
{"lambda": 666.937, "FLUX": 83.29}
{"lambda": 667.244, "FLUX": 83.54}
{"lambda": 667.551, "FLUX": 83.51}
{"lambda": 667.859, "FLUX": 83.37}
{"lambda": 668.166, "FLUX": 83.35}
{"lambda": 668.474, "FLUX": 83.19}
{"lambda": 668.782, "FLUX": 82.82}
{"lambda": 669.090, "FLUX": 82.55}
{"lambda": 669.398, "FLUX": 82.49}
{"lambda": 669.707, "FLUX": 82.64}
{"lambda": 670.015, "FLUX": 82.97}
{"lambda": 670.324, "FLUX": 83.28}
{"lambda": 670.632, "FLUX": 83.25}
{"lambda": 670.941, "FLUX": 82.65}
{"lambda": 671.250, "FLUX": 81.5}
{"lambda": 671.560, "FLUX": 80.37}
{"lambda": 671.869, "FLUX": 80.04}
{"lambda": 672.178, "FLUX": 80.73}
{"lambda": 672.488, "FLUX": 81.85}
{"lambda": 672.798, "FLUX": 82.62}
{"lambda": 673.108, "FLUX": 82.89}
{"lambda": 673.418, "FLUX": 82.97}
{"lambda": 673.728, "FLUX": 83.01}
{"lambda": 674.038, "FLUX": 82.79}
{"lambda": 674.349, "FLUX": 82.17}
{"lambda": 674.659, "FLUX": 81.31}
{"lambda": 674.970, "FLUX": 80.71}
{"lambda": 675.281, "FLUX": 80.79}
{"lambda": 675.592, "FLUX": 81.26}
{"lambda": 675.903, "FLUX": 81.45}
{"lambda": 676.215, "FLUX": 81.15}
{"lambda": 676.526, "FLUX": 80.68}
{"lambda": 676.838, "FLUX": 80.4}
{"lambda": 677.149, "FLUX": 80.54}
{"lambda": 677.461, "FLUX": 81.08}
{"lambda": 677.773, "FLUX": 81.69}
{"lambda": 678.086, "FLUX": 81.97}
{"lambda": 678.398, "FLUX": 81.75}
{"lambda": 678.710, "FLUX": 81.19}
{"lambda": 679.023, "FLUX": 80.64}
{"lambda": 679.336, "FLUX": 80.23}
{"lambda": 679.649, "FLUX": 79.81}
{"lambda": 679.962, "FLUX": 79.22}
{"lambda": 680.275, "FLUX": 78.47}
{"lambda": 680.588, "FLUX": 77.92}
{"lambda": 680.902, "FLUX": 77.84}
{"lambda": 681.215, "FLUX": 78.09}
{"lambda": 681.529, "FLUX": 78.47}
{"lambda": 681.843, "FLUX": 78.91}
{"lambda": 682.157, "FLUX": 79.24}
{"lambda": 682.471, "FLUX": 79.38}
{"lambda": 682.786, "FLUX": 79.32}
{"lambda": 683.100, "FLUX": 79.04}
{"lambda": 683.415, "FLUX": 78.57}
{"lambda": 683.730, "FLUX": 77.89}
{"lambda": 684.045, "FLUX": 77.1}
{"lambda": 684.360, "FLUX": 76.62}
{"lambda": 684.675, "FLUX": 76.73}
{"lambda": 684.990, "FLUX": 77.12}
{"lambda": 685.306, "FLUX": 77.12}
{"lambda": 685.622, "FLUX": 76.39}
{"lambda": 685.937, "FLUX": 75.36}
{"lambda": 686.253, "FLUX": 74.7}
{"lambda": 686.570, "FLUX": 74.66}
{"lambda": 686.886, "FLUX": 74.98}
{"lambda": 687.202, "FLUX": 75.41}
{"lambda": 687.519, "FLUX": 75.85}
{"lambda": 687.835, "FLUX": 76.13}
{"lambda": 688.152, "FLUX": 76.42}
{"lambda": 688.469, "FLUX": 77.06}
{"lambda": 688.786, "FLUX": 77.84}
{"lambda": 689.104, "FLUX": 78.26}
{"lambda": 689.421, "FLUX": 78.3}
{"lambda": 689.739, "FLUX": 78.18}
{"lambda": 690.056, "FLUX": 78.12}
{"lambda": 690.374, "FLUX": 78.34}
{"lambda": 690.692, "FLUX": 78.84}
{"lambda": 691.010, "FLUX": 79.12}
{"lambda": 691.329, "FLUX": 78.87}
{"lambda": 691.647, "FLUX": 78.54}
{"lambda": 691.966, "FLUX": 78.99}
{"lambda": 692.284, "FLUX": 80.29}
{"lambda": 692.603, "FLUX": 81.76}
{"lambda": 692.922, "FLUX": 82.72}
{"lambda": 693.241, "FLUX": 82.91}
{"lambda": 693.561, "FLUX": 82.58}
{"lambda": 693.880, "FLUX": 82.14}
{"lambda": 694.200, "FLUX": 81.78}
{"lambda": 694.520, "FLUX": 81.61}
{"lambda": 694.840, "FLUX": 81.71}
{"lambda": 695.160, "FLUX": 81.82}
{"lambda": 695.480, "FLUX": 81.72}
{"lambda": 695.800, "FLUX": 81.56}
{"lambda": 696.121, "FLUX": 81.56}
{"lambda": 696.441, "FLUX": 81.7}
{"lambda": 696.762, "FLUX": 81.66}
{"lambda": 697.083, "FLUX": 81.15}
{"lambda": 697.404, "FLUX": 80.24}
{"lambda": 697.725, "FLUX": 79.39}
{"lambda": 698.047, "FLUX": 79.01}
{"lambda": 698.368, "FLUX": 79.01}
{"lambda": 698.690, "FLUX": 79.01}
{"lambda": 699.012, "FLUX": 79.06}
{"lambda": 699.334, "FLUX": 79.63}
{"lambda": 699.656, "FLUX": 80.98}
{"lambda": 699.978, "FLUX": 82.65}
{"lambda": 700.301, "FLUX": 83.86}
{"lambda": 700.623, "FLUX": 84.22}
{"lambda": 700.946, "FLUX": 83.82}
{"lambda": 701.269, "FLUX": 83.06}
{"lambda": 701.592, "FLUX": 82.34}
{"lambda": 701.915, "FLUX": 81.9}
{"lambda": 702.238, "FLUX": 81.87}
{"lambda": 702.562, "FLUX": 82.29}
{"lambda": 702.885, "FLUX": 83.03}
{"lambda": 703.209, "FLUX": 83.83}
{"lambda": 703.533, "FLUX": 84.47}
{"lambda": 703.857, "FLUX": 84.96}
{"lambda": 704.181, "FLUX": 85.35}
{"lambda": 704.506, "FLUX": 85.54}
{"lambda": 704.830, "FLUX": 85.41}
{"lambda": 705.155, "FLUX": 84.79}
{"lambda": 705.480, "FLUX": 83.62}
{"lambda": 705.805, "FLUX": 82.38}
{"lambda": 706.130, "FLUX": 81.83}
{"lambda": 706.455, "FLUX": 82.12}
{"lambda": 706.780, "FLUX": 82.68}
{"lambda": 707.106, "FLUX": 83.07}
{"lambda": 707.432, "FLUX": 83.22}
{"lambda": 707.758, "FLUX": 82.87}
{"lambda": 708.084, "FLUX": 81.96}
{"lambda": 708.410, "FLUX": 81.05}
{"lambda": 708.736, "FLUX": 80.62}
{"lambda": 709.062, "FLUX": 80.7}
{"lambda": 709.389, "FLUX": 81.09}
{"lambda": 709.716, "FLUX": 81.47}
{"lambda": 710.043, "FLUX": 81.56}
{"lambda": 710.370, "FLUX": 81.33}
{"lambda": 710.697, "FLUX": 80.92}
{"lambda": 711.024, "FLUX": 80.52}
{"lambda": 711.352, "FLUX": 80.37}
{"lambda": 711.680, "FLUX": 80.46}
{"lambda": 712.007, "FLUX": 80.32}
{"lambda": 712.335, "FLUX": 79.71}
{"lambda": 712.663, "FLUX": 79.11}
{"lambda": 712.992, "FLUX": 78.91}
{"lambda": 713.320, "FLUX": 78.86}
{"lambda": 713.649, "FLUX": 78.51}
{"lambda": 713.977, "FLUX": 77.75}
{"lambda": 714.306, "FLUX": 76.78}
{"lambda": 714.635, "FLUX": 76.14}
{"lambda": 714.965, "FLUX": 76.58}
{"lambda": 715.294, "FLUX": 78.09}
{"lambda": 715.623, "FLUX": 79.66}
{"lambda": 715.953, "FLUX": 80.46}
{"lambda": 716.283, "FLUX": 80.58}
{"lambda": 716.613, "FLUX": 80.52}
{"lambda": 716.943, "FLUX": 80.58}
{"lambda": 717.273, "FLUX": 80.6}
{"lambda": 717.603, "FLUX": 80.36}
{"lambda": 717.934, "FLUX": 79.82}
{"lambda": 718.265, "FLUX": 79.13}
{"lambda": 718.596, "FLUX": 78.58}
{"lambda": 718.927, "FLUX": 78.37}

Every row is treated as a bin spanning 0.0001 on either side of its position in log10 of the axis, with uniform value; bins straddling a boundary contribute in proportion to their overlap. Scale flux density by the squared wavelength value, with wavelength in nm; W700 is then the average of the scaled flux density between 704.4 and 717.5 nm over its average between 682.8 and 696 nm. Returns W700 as 1.09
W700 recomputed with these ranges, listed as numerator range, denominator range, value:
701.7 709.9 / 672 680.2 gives 1.11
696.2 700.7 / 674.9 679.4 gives 1.06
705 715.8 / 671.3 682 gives 1.10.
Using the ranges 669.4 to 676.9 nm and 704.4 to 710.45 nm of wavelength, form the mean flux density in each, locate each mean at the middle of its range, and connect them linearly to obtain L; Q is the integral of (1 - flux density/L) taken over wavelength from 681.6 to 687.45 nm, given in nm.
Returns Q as 0.35 nm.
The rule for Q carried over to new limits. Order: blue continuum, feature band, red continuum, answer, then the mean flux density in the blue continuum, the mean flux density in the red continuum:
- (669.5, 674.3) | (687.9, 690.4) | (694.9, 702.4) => 0.12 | 82.2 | 81.4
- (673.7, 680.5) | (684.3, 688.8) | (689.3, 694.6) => 0.24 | 80.9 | 80.2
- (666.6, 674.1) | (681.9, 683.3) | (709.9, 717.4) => 0.04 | 82.6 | 79.5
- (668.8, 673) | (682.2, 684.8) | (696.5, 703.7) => 0.12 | 82.1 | 81.7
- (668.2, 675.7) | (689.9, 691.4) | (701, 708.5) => 0.07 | 82.1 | 83.2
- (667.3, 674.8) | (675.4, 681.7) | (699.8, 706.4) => 0.19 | 82.5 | 83.5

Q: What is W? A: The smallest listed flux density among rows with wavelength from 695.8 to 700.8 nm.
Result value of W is 79.01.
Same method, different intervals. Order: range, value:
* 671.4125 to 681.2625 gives 77.84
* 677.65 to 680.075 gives 79.22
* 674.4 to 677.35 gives 80.4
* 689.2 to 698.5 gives 78.12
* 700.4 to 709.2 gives 80.62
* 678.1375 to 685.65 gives 76.39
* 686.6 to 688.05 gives 74.98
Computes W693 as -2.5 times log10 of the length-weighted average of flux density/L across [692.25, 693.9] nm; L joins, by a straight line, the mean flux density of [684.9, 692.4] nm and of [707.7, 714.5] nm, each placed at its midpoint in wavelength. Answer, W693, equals -0.06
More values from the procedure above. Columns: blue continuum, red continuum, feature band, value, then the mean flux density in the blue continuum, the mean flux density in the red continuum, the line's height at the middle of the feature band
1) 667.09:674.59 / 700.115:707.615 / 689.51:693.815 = 0.04 mag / 82.5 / 83.5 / 83.1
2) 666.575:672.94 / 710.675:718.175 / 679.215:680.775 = 0.04 mag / 82.5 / 79.3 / 81.8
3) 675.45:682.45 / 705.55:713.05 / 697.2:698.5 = 0.02 mag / 80.1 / 81.3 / 80.8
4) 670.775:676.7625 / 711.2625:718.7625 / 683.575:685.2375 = 0.05 mag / 81.6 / 79.2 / 81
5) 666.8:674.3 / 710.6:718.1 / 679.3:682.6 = 0.04 mag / 82.6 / 79.4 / 81.8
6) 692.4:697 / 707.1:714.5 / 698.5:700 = 0.02 mag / 81.9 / 80.4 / 81.5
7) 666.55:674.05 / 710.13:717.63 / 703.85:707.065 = -0.05 mag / 82.6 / 79.5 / 80.1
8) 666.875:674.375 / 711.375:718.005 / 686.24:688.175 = 0.08 mag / 82.6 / 79.2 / 81.3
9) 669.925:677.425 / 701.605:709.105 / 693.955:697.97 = 0.02 mag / 81.7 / 83.1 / 82.7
